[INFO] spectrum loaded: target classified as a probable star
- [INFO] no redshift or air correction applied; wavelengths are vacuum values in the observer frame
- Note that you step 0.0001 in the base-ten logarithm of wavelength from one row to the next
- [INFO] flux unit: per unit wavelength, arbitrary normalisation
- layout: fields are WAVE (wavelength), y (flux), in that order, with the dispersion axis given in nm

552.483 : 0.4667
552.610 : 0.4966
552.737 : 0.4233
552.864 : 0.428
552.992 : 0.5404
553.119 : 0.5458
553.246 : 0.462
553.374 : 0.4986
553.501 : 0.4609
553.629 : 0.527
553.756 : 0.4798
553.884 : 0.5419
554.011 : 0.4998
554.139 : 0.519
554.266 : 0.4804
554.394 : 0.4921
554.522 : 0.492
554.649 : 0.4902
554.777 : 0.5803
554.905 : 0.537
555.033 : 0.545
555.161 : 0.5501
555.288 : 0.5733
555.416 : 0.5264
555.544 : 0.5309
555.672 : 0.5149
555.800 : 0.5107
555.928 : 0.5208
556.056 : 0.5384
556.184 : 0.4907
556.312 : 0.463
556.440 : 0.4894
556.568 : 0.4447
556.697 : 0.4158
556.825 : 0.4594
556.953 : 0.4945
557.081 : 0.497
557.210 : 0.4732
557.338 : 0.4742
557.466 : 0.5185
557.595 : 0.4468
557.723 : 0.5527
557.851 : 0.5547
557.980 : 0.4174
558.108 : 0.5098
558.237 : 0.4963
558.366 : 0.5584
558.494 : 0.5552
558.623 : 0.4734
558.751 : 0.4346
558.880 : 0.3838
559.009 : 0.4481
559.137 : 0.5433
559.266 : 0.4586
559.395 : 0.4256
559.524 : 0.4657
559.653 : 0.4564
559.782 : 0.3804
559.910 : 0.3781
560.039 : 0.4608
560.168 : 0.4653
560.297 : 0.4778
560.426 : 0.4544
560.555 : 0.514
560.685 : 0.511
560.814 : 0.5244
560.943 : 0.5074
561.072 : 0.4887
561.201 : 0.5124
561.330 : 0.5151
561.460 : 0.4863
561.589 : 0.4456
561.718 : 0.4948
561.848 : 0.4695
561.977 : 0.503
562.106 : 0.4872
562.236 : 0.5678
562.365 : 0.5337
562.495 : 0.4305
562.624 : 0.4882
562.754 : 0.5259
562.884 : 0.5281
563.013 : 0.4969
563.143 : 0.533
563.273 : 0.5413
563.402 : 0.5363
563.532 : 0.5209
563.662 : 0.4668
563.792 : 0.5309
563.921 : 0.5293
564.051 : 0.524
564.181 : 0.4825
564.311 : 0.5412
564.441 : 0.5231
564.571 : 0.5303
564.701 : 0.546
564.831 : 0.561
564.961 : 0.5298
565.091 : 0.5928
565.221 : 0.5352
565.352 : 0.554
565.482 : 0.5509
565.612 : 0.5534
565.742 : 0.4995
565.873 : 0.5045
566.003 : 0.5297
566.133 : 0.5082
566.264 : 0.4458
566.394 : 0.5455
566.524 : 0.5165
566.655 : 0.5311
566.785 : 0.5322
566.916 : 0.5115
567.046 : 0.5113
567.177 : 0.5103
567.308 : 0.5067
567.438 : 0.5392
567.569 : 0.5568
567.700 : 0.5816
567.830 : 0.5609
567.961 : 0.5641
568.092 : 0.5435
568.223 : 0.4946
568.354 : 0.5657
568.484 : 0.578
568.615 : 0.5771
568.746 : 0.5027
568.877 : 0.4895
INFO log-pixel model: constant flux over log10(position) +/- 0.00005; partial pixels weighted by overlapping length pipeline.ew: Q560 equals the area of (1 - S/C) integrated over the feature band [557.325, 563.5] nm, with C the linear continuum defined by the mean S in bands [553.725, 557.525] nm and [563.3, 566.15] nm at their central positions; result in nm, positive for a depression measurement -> 0.36 nm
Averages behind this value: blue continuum 0.505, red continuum 0.53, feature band 0.488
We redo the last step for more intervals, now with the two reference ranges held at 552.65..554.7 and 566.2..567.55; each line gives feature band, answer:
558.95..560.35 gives 0.15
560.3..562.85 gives 0.05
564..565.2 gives -0.06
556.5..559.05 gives 0.10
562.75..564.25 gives -0.02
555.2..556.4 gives -0.05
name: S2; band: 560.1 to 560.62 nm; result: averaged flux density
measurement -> 0.477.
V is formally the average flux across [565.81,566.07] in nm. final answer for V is 0.518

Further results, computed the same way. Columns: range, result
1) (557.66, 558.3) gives 0.506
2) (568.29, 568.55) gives 0.574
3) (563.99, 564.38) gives 0.516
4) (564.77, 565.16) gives 0.561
